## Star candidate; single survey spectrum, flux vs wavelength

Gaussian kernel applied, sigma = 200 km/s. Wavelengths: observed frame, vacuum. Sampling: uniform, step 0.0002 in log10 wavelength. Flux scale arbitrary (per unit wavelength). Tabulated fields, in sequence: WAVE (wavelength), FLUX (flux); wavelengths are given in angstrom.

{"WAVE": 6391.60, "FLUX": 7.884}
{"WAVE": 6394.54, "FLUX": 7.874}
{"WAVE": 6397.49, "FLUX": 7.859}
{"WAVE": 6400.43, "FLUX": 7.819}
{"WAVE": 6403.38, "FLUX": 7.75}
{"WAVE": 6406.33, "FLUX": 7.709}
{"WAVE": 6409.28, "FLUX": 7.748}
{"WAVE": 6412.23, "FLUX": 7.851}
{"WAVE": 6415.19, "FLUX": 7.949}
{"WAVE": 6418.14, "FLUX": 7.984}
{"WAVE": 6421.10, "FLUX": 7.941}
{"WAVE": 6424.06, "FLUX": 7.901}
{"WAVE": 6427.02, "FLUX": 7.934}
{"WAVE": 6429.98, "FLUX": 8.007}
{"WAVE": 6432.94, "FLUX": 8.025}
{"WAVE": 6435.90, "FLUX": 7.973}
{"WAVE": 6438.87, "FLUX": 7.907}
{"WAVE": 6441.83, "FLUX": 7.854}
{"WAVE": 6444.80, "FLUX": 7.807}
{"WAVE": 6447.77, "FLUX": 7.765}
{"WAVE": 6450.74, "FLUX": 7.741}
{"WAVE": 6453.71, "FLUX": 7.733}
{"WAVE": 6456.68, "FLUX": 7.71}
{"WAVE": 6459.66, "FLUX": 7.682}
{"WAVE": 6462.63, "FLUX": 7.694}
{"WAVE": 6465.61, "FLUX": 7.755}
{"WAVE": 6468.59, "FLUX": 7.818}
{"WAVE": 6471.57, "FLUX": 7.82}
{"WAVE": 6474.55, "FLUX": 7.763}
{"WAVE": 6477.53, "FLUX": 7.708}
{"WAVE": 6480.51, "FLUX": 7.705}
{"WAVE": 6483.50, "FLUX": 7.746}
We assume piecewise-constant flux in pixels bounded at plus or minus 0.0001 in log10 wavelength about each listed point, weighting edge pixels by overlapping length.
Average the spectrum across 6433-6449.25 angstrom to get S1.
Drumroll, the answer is 7.88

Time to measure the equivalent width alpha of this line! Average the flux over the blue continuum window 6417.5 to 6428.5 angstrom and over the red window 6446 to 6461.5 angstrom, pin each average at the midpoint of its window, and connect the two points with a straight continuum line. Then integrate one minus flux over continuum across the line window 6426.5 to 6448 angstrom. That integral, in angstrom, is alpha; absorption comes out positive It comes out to -0.2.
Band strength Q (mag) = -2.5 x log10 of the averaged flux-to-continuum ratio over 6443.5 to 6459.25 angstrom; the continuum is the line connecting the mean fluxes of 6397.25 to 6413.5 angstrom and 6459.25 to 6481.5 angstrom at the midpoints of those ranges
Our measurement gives 0.00 mag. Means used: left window 7.79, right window 7.75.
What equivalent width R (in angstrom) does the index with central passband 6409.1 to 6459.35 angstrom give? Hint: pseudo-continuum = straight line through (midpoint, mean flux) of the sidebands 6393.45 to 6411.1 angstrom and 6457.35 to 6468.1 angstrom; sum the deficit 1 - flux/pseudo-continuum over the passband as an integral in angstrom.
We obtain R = -0.76 angstrom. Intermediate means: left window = 7.79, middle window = 7.87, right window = 7.72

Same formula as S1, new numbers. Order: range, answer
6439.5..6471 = 7.76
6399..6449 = 7.88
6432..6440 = 7.96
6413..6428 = 7.93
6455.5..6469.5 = 7.73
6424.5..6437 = 7.98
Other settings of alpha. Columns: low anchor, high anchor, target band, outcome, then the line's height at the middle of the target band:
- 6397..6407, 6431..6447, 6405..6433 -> -0.2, 7.84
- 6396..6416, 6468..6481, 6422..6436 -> -0.3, 7.79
